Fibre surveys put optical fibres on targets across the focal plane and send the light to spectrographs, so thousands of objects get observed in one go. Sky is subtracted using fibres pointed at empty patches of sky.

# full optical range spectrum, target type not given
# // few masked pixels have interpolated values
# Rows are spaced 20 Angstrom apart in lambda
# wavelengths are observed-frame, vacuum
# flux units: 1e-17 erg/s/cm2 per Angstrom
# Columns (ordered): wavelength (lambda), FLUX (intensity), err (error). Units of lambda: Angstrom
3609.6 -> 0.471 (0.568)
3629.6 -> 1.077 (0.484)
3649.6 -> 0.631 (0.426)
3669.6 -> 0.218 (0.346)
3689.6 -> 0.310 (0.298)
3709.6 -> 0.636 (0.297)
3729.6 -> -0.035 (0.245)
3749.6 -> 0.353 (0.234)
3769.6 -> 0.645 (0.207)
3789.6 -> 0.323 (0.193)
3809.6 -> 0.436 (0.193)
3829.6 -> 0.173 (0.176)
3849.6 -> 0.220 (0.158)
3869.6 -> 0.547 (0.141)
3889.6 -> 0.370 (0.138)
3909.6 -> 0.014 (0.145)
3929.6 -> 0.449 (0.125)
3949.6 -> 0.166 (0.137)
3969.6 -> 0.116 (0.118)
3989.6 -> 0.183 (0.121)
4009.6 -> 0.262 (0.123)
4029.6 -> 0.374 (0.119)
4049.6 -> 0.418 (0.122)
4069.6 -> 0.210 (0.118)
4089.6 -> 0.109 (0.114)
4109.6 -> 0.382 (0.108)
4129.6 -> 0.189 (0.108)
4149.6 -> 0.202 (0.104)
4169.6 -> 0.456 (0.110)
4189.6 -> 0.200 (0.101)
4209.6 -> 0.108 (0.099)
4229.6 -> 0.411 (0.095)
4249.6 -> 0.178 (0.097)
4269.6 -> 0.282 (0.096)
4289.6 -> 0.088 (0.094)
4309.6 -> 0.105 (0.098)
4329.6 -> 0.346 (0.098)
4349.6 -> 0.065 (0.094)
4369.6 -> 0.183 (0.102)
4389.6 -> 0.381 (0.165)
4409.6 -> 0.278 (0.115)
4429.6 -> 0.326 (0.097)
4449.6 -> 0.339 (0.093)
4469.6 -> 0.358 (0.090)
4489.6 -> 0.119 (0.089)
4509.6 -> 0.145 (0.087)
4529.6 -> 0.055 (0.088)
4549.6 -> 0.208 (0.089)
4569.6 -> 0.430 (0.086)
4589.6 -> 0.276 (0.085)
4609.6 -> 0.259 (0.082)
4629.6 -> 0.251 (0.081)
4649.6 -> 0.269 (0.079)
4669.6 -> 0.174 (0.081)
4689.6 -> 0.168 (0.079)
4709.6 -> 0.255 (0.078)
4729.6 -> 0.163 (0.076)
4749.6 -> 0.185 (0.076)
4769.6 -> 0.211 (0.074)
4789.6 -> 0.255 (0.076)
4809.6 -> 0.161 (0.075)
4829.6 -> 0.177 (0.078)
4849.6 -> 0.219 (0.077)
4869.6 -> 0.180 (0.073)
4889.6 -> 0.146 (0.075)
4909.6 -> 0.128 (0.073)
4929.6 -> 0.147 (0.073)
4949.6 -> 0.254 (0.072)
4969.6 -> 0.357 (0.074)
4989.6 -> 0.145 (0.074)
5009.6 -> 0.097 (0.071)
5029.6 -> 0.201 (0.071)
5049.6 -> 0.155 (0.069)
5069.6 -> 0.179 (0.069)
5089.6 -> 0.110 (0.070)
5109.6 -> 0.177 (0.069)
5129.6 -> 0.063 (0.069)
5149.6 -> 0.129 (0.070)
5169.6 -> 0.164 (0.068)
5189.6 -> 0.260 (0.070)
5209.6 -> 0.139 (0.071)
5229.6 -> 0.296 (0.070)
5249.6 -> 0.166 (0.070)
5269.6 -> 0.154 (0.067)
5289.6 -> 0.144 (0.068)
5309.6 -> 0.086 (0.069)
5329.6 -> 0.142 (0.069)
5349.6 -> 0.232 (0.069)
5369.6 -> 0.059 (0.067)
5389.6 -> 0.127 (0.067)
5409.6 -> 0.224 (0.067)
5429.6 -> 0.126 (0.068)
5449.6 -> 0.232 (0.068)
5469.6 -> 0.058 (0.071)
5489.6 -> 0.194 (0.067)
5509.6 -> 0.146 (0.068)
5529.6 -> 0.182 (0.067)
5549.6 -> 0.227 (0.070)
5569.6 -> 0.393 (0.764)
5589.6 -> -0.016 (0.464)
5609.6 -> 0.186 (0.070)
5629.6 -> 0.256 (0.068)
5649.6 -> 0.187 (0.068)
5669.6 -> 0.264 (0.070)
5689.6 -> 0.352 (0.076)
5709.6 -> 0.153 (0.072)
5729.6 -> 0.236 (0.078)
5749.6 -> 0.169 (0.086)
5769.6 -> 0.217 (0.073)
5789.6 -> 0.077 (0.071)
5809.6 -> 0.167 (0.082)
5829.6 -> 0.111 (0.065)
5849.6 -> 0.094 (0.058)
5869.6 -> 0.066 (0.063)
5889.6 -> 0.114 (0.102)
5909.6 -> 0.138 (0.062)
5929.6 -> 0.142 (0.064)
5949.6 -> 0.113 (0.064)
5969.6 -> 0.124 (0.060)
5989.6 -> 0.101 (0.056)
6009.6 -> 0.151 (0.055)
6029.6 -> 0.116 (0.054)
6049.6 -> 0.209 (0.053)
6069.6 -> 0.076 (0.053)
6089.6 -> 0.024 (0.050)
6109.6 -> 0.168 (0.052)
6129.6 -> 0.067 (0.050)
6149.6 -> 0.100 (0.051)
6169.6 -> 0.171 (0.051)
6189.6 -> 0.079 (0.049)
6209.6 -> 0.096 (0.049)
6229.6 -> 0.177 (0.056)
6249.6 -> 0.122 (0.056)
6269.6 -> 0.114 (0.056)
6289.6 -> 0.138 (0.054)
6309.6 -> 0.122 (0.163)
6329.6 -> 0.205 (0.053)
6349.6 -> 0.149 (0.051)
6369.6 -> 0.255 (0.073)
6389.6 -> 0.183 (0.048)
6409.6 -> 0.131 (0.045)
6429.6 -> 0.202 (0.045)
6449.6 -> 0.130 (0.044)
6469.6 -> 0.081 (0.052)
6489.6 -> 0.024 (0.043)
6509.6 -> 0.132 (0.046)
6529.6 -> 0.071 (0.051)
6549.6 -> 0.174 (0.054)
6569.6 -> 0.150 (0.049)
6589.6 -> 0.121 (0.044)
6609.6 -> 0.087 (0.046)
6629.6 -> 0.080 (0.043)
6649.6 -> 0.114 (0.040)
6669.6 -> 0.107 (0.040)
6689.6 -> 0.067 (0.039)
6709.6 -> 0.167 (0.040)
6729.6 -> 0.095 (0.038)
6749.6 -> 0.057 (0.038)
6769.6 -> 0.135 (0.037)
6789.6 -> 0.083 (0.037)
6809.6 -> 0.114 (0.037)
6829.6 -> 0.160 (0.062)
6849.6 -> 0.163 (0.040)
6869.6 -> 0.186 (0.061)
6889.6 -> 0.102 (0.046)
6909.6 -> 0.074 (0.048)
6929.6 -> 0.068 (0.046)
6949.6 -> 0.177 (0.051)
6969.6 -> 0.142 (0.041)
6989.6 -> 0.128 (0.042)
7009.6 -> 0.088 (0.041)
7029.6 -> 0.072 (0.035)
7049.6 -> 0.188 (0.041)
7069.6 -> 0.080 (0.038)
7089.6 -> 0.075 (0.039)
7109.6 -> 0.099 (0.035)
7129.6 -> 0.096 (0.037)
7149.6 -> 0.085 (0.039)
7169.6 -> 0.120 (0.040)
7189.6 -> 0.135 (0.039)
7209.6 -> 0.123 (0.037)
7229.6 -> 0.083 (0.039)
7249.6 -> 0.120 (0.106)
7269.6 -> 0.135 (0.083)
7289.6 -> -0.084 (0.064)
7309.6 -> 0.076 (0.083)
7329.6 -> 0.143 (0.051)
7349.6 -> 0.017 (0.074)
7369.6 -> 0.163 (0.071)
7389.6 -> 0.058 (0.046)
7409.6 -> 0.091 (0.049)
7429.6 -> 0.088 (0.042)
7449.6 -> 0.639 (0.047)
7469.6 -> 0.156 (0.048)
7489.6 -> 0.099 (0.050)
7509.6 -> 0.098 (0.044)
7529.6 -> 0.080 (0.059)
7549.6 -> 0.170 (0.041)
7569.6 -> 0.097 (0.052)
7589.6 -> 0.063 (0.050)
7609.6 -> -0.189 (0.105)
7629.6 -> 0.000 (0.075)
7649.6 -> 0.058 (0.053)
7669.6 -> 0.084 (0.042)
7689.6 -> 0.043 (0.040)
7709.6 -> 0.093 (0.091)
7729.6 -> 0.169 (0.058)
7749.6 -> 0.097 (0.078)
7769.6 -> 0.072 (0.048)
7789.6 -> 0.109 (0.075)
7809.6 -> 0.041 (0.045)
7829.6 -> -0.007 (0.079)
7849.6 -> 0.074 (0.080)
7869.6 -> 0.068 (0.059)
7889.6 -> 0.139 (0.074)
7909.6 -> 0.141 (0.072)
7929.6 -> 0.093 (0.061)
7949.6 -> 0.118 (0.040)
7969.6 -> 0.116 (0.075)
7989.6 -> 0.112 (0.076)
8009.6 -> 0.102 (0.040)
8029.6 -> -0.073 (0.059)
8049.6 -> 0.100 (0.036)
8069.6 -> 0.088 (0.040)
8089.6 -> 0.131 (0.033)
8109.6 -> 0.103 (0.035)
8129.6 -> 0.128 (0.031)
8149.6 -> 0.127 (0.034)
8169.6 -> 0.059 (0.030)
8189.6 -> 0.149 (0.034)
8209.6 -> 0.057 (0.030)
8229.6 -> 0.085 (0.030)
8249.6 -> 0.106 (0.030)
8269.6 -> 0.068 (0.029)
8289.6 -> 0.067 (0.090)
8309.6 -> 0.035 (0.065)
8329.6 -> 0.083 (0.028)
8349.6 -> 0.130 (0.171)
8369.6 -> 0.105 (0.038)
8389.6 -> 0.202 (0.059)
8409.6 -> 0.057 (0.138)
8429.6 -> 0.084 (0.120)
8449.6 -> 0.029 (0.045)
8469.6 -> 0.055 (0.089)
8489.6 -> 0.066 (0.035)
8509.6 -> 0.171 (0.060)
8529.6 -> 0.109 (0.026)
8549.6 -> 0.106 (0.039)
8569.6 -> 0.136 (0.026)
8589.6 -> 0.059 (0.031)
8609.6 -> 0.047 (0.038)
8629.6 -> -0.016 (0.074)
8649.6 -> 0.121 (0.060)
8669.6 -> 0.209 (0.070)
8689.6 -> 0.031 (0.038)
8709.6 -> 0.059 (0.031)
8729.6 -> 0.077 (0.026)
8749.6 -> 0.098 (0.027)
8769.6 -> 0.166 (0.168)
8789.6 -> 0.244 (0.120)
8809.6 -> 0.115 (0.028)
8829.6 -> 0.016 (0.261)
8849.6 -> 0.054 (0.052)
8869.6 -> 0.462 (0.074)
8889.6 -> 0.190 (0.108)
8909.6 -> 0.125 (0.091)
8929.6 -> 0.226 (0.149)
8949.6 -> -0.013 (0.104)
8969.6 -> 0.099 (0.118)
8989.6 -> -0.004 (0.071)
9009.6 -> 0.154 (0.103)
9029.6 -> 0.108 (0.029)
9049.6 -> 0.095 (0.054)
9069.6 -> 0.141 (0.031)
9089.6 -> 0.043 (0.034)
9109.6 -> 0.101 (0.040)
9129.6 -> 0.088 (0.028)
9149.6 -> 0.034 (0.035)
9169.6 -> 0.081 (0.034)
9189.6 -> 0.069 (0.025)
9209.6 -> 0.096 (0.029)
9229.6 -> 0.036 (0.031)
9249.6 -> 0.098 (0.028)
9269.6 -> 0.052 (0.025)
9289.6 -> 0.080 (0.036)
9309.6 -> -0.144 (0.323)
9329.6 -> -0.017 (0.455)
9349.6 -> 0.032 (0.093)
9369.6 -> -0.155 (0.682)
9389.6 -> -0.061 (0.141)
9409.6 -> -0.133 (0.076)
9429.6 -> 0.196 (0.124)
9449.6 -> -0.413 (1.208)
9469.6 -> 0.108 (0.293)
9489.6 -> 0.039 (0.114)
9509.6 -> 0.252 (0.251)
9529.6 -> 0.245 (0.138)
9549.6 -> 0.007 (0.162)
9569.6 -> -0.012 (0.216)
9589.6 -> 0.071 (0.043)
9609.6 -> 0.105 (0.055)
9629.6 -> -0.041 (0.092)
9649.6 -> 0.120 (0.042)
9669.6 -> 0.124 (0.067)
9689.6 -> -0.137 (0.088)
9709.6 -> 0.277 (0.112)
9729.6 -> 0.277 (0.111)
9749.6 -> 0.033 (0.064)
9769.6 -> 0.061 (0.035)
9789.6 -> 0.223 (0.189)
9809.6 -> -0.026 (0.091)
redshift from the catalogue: 0.998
